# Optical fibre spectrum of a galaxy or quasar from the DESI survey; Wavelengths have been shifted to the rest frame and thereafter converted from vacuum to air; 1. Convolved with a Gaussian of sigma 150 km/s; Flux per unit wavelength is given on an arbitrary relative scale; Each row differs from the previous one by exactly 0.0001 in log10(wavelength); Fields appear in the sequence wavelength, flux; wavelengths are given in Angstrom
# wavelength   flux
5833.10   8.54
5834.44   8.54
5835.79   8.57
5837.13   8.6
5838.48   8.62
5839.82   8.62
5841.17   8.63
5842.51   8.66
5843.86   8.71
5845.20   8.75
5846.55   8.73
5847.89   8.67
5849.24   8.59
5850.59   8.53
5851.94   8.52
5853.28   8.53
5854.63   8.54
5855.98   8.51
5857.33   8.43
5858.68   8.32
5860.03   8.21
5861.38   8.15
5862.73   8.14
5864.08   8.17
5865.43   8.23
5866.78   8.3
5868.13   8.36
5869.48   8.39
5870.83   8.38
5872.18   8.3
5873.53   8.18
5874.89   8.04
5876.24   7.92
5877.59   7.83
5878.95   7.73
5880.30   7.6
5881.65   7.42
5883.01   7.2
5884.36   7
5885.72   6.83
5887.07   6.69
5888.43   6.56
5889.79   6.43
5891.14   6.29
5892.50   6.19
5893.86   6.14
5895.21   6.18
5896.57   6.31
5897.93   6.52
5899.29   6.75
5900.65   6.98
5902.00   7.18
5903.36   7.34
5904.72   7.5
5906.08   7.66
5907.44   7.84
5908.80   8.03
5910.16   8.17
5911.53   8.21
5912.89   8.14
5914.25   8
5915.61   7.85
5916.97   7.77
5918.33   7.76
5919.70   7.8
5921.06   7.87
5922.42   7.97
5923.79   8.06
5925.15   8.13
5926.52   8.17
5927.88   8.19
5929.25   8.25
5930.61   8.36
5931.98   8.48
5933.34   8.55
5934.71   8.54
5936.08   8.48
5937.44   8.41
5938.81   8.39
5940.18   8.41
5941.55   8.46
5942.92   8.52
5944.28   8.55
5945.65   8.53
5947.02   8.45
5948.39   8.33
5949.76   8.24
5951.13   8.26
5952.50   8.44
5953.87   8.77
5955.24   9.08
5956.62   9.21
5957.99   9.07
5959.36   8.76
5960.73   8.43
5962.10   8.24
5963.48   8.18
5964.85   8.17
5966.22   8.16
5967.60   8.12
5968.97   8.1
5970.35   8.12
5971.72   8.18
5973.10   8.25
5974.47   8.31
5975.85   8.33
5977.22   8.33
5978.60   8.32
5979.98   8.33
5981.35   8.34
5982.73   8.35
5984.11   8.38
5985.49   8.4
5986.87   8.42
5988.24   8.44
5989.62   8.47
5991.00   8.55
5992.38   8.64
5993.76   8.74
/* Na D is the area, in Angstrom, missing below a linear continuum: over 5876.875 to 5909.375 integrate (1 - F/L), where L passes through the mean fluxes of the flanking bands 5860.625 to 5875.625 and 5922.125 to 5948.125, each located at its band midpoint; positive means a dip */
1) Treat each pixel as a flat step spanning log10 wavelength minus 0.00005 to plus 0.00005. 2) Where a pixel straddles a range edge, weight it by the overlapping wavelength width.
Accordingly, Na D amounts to 5.0 Angstrom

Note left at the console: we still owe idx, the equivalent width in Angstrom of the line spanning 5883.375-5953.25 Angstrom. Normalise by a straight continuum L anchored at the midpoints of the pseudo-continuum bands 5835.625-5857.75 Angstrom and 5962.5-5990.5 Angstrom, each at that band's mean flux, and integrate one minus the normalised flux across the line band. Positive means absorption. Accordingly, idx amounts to 5.8 Angstrom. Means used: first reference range 8.6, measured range 7.73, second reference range 8.29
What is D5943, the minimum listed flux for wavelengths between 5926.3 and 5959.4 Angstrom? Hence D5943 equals 8.17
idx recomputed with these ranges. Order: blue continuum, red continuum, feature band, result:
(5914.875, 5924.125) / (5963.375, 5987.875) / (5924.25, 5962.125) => -2.1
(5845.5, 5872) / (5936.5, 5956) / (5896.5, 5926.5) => 2.8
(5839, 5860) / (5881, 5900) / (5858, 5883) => -1.7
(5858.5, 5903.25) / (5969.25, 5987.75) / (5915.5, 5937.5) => -0.9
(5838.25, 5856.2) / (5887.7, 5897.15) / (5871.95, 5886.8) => -1.3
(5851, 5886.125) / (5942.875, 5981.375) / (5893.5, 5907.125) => 2.1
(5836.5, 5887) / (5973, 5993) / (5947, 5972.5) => -0.2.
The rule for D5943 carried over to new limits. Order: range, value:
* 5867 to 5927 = 6.14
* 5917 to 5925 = 7.76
